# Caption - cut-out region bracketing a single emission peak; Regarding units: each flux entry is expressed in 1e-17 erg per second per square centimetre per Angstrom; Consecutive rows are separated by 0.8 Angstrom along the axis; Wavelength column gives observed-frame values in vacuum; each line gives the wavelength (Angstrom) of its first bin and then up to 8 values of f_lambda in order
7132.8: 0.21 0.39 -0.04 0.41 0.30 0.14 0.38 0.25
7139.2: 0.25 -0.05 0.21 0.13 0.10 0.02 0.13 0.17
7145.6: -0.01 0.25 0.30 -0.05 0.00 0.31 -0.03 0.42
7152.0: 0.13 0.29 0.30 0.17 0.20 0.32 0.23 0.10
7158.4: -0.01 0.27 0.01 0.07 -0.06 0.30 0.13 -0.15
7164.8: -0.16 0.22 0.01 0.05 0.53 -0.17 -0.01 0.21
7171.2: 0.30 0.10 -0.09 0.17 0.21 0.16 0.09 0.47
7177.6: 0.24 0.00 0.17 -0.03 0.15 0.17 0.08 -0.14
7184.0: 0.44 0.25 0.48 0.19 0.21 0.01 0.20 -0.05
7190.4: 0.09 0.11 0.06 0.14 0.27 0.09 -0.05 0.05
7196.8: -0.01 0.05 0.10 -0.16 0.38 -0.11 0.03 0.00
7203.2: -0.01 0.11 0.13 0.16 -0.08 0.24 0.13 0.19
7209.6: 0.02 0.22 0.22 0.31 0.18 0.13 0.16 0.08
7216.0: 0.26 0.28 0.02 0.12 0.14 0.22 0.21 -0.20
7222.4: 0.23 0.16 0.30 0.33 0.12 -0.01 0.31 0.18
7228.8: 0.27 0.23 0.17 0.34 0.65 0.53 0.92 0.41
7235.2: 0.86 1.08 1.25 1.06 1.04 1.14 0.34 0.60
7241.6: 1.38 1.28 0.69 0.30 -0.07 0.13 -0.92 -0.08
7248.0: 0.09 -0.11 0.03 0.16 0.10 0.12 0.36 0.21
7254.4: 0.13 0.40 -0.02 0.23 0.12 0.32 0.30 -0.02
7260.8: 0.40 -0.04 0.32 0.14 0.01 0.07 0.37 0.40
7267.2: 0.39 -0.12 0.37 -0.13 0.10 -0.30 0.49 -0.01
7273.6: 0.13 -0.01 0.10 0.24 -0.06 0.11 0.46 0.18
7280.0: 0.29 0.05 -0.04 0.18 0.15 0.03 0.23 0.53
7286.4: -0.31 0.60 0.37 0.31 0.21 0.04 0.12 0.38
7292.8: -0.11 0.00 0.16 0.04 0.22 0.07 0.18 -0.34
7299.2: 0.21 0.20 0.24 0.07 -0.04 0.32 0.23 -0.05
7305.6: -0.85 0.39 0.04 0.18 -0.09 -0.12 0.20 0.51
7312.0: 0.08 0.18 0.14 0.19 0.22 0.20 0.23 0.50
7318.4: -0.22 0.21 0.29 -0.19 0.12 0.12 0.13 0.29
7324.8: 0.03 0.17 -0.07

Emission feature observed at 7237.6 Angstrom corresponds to [O II] 3727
